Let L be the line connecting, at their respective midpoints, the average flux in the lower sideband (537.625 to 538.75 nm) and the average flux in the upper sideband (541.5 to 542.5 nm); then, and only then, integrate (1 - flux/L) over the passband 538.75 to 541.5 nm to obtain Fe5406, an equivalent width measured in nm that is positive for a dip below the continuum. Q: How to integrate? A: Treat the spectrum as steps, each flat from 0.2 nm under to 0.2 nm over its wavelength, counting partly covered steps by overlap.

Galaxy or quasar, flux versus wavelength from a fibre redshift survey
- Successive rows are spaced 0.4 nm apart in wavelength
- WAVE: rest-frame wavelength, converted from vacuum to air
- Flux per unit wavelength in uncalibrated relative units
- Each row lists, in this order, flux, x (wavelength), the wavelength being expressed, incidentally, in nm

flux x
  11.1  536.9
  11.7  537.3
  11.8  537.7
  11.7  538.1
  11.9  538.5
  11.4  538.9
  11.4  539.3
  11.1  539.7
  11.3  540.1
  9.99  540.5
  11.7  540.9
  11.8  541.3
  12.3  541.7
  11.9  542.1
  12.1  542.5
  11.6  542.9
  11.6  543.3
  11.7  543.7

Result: 0.16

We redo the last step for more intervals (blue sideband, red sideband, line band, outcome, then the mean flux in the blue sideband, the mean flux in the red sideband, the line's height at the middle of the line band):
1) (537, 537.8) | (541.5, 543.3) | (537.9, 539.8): 0.036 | 11.7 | 11.9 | 11.7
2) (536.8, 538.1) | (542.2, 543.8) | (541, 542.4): -0.031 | 11.6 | 11.8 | 11.7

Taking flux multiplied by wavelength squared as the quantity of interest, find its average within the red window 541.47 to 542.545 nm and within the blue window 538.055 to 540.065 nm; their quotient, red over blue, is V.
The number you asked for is 1.1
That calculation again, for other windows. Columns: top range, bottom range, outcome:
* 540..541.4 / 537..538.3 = 0.96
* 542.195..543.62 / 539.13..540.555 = 1.08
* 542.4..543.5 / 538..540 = 1.04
